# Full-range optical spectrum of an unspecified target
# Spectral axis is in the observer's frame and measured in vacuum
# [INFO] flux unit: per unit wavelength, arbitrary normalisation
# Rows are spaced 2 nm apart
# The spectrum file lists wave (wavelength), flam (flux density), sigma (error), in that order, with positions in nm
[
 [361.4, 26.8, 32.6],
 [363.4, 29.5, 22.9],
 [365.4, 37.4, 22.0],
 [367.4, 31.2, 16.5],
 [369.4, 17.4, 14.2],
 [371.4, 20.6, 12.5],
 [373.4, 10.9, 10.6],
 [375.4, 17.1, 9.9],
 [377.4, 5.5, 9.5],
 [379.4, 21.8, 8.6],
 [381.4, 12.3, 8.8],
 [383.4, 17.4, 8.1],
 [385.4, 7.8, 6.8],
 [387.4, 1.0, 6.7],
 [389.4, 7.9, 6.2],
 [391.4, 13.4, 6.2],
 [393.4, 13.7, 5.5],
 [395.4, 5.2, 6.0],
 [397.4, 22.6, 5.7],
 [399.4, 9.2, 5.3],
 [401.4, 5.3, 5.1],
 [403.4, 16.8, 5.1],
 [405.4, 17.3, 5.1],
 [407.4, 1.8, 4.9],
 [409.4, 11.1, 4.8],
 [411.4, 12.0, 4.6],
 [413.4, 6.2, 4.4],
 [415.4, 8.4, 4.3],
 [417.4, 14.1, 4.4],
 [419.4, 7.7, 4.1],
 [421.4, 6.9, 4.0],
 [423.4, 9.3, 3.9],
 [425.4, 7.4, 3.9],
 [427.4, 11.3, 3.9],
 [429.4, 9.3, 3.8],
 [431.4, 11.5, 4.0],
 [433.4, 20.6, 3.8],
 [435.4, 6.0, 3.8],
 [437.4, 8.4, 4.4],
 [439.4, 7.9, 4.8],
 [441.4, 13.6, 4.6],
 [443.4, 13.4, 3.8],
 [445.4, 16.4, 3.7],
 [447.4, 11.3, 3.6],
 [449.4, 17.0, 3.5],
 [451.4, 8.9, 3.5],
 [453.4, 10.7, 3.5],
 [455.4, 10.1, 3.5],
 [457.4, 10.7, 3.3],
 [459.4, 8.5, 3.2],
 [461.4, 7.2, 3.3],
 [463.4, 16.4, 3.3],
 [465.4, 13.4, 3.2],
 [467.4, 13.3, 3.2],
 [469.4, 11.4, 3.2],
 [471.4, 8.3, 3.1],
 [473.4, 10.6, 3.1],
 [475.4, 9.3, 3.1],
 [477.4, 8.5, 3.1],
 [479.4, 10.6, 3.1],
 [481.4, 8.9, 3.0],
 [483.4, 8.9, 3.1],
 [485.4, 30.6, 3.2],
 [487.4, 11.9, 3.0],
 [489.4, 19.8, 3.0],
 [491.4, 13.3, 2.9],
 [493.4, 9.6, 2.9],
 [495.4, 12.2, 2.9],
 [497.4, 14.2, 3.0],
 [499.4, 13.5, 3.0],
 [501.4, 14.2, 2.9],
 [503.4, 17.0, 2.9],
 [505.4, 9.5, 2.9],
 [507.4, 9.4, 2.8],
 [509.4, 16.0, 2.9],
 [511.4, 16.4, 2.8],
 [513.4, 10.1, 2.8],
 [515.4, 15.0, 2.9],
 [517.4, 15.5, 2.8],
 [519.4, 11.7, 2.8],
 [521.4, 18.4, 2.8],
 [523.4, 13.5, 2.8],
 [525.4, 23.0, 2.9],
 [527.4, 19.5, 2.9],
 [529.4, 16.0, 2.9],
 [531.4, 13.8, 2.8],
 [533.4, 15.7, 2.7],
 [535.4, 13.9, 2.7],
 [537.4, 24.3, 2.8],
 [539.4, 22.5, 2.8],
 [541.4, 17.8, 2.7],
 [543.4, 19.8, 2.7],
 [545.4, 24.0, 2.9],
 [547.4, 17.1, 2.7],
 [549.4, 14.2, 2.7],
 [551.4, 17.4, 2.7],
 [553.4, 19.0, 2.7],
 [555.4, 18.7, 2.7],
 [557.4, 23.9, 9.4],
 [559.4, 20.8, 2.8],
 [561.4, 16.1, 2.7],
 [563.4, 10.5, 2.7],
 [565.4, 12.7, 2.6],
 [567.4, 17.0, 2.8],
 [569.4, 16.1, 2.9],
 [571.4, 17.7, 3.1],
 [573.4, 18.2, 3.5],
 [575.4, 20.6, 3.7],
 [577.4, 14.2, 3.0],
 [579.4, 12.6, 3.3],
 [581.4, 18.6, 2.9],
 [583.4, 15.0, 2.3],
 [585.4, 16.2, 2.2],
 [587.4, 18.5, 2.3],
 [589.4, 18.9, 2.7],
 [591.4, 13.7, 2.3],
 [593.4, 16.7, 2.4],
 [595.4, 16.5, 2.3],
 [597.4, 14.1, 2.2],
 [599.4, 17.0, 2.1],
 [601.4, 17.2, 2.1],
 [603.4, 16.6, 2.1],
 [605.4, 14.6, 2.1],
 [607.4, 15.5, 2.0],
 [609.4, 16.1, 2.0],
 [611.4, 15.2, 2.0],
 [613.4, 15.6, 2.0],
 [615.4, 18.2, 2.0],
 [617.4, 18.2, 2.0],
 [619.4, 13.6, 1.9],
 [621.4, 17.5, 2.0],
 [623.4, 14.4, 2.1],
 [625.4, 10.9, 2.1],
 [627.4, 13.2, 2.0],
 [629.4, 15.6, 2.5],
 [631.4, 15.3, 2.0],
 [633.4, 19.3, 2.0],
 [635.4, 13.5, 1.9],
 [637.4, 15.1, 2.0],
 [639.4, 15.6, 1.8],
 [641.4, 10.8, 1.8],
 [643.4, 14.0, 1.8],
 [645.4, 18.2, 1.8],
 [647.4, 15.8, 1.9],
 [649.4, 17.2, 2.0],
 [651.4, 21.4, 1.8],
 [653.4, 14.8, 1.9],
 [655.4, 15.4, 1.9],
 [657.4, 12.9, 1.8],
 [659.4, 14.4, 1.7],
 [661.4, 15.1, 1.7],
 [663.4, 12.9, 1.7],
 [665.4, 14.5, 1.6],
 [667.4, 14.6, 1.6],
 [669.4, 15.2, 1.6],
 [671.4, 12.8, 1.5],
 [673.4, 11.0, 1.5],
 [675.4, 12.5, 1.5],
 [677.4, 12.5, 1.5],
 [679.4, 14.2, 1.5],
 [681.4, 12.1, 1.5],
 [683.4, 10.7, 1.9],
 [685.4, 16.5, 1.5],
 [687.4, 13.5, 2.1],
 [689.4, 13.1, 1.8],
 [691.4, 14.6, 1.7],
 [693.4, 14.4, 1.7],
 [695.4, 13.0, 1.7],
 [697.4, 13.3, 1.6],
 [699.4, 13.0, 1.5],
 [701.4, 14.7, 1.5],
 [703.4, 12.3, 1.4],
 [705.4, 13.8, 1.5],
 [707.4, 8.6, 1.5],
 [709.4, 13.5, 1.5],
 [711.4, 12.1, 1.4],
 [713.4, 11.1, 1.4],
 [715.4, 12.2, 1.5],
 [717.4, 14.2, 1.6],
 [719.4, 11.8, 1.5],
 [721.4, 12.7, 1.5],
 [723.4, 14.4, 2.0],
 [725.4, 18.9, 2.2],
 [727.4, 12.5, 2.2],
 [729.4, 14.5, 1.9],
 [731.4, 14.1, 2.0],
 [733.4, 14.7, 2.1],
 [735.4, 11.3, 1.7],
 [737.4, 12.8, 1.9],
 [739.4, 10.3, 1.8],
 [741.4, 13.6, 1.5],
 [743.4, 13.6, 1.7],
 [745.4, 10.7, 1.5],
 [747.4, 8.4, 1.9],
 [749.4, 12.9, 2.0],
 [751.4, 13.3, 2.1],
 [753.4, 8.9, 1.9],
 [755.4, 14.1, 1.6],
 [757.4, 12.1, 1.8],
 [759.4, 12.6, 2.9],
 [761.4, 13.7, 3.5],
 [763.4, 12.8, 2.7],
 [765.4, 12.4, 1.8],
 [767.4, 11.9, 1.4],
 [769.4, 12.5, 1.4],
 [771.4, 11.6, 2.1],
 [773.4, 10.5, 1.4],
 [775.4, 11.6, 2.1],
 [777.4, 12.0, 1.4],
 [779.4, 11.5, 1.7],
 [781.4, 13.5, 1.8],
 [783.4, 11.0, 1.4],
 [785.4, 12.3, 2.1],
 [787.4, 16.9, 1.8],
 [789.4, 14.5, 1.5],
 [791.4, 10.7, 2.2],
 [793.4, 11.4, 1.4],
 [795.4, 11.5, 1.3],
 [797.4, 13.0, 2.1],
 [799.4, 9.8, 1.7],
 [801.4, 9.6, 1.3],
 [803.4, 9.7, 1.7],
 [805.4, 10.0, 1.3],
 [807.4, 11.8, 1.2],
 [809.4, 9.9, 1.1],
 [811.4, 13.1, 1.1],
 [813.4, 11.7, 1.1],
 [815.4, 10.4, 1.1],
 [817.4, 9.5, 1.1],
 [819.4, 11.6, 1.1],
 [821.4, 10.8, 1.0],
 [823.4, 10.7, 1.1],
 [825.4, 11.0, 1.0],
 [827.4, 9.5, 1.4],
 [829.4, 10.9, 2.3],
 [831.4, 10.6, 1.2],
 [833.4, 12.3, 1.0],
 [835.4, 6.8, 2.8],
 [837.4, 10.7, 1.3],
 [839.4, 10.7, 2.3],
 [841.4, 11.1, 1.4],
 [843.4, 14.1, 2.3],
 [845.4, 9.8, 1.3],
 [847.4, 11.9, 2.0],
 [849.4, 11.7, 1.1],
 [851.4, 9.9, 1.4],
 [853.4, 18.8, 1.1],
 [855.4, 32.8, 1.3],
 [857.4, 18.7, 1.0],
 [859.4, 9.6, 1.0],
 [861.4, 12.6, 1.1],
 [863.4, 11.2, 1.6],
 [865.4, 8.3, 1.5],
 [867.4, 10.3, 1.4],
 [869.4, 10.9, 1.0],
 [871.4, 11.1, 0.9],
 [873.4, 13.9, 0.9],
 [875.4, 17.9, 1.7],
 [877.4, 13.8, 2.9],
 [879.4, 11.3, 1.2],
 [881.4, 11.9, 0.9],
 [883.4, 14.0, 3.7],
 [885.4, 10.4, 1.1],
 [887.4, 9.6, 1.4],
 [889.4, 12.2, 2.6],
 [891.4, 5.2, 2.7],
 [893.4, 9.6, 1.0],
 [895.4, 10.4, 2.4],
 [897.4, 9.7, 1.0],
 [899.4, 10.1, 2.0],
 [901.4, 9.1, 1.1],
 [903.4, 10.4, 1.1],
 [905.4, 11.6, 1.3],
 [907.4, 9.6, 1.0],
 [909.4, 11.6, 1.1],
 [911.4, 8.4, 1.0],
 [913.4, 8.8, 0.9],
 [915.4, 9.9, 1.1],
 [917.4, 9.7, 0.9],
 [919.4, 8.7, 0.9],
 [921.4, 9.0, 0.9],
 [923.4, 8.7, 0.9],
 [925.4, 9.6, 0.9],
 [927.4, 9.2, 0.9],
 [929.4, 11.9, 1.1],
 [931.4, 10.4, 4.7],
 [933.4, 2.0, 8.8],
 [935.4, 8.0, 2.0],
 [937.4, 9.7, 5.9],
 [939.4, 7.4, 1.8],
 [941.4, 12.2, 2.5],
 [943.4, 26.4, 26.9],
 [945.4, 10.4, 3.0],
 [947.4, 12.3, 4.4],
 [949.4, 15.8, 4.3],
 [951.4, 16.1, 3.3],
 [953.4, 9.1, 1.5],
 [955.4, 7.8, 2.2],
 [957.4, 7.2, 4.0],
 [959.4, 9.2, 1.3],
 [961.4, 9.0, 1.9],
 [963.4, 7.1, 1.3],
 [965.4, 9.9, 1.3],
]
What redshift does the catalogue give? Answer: 0.30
